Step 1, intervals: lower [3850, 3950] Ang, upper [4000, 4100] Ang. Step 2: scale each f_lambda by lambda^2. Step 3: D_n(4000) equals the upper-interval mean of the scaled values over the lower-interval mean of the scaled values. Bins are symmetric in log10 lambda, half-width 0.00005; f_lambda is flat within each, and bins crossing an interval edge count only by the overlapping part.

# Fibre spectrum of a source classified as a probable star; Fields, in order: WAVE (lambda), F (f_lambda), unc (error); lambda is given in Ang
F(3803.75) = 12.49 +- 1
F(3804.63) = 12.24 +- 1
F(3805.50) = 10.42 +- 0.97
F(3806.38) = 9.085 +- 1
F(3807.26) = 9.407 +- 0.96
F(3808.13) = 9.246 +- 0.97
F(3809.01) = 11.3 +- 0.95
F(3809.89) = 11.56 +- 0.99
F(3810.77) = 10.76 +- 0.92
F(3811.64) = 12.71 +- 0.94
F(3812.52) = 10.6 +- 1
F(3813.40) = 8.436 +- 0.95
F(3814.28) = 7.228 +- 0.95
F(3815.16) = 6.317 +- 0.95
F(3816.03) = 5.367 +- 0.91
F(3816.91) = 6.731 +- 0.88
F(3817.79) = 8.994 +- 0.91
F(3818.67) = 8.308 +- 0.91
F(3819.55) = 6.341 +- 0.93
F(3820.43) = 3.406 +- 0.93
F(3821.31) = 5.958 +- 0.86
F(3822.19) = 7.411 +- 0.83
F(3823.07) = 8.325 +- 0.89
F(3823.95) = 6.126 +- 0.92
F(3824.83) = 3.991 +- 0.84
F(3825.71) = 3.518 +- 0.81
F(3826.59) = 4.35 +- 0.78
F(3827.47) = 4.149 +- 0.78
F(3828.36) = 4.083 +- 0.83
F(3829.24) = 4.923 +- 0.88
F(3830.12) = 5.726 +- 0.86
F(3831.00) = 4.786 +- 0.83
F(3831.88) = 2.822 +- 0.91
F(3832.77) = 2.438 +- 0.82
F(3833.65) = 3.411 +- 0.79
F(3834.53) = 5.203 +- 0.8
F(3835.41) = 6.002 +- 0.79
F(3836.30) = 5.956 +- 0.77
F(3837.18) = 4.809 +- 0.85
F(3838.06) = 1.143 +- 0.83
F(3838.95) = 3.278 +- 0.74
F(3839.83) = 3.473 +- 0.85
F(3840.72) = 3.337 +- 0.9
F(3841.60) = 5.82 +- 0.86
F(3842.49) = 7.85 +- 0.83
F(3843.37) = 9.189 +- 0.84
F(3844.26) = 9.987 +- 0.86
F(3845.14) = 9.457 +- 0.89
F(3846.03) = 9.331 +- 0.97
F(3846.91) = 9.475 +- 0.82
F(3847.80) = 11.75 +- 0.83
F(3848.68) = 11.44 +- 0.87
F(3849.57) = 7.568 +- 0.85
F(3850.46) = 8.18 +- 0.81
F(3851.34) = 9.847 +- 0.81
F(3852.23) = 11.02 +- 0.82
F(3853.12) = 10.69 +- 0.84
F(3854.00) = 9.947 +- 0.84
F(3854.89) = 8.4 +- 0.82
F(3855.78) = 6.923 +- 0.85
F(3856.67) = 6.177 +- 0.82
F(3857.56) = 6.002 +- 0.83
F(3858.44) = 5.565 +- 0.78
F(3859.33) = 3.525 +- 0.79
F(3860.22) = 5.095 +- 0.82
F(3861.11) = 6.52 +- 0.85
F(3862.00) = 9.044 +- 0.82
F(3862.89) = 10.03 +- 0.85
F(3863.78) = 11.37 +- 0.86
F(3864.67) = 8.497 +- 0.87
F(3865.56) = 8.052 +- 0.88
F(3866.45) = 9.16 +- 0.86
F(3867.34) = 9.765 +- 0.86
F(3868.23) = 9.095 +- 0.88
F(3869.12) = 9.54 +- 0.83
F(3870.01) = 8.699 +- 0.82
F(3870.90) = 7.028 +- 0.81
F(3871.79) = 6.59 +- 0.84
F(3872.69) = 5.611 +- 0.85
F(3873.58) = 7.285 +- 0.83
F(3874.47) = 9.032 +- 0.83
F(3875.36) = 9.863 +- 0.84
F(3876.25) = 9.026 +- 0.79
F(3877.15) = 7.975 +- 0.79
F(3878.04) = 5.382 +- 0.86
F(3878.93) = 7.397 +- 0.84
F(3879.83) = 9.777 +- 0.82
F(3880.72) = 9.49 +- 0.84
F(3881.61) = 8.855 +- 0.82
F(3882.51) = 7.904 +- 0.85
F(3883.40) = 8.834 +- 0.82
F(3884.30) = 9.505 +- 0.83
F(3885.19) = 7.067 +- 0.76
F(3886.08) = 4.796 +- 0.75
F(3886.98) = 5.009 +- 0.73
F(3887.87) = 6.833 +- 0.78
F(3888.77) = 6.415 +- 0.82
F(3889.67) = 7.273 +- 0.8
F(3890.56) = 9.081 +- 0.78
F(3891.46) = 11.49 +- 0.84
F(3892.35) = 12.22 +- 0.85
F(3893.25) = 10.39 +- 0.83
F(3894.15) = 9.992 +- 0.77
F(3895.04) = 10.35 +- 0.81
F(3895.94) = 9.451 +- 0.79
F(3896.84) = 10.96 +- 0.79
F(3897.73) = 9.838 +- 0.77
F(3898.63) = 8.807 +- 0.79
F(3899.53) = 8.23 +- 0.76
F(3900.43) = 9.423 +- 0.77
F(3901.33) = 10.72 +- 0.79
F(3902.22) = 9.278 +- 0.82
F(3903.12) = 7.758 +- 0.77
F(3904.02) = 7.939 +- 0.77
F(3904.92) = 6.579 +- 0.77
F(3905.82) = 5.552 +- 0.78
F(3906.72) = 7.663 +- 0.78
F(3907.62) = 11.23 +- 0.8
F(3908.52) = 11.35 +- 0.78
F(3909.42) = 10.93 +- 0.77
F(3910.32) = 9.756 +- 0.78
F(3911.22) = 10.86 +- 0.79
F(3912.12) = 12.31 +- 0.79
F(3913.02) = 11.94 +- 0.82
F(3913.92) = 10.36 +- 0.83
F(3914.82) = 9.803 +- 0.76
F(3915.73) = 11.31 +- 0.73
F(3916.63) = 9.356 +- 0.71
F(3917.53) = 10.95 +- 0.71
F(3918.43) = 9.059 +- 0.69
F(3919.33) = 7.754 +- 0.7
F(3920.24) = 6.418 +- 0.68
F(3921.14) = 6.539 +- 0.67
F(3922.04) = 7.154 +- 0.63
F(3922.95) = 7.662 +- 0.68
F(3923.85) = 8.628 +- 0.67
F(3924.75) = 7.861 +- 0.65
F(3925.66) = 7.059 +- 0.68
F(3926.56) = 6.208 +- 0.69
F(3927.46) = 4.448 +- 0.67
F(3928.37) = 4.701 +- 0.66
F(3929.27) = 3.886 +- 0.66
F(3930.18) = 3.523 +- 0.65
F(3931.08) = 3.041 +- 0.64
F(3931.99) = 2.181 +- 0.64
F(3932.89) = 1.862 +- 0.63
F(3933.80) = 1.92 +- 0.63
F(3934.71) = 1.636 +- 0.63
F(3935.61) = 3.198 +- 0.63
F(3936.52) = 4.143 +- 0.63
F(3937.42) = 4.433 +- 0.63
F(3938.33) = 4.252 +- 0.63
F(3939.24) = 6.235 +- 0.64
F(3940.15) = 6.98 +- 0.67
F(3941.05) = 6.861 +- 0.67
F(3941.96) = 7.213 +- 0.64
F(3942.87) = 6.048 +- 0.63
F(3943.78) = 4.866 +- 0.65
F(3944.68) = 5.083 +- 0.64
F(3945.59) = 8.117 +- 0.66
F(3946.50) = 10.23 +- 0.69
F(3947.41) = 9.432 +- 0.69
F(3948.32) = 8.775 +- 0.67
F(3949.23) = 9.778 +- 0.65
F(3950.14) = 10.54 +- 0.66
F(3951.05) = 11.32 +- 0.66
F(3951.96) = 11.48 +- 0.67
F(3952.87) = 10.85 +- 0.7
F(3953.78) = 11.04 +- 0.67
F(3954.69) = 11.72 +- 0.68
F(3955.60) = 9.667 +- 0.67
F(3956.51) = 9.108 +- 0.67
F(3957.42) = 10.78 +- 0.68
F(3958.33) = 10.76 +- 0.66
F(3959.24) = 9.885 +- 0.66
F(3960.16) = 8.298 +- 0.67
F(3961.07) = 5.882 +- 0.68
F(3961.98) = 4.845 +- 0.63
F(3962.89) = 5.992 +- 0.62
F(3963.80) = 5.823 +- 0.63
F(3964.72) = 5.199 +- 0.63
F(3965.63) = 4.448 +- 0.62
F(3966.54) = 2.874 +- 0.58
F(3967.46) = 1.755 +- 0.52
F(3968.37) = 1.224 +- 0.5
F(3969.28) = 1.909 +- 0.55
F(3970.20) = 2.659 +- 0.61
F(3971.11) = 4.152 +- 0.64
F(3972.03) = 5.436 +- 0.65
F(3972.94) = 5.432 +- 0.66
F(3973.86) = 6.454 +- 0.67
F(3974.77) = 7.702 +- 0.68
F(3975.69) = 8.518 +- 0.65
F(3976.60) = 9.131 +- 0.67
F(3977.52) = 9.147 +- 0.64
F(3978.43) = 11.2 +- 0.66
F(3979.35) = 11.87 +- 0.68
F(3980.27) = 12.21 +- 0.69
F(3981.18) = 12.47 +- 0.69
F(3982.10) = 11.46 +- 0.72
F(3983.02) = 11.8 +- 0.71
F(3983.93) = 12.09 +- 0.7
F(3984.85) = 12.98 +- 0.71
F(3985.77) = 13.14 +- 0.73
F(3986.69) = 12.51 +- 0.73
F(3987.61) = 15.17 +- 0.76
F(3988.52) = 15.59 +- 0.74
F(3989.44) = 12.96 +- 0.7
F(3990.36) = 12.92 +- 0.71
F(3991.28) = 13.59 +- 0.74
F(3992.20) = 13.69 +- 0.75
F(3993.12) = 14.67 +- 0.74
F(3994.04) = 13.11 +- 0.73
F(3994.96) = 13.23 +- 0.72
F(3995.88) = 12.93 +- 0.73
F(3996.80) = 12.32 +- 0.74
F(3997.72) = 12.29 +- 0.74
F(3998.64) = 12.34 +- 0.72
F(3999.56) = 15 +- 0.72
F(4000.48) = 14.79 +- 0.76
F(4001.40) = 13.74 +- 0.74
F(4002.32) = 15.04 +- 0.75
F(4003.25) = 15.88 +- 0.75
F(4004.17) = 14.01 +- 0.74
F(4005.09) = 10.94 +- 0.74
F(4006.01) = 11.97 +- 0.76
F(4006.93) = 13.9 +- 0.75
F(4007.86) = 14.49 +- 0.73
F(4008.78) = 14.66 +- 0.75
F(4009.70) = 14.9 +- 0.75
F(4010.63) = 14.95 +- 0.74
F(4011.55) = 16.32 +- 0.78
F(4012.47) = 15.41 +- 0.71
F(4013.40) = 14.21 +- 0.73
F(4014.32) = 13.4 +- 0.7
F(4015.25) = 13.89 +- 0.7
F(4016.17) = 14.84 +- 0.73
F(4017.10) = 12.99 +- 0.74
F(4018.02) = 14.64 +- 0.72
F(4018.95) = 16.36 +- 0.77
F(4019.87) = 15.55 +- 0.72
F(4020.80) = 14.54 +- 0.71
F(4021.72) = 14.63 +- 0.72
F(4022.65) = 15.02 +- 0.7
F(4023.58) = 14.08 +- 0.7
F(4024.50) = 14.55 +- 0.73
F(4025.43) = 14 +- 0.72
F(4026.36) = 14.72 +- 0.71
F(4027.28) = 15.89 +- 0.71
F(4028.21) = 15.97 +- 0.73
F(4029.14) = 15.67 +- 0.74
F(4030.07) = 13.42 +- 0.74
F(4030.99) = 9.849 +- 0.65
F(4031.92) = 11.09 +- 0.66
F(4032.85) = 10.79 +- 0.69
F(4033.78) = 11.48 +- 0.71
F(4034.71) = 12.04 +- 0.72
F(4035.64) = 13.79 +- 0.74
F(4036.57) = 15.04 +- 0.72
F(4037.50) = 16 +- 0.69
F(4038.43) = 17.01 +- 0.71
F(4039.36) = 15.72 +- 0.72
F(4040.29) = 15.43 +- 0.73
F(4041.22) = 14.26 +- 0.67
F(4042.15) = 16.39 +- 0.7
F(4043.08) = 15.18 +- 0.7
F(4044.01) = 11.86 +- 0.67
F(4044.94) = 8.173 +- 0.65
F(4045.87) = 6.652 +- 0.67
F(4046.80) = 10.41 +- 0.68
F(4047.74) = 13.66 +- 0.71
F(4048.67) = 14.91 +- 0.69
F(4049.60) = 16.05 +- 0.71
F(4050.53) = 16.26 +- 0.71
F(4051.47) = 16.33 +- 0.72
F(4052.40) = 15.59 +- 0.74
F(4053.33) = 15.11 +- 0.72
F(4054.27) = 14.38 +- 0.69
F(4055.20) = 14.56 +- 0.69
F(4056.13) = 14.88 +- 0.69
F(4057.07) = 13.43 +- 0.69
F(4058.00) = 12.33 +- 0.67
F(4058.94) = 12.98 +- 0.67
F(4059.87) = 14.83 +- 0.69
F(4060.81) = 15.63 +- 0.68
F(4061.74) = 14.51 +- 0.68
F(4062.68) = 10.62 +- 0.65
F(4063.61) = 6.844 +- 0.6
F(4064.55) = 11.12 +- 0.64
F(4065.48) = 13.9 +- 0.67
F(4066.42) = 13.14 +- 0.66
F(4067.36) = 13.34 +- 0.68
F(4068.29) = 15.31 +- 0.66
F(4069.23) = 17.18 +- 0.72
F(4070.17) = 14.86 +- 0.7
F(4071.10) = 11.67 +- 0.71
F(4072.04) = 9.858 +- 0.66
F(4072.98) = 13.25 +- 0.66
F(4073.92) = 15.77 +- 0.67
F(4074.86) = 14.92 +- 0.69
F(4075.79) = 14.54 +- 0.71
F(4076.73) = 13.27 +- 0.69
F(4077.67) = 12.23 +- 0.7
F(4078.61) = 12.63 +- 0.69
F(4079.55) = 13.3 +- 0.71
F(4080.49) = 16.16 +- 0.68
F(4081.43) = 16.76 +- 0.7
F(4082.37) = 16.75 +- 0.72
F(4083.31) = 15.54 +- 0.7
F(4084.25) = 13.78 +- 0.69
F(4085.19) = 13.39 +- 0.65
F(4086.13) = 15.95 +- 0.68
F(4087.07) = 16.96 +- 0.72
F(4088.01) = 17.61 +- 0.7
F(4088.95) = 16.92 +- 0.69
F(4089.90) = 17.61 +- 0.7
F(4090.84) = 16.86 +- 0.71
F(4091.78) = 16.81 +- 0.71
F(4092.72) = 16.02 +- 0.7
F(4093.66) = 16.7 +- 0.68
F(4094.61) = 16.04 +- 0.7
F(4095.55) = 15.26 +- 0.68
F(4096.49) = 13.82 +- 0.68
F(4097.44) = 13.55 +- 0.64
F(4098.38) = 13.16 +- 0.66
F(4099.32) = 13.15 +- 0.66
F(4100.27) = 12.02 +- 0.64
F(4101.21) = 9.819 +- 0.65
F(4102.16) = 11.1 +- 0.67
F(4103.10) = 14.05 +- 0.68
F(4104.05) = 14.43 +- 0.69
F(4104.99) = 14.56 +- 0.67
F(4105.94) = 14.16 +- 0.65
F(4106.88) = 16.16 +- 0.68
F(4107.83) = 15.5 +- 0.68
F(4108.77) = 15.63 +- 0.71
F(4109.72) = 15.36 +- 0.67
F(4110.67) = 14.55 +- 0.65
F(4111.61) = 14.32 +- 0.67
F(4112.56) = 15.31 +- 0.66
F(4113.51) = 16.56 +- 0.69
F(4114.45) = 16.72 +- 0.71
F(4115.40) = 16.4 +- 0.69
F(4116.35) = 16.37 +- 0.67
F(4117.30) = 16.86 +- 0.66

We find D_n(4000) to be 2.0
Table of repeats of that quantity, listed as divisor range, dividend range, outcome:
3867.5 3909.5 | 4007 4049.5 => 1.75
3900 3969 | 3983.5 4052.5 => 1.96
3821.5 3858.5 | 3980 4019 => 2.27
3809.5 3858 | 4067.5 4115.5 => 2.43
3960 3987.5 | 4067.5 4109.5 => 2.01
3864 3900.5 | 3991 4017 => 1.73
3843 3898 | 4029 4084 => 1.76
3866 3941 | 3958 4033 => 1.56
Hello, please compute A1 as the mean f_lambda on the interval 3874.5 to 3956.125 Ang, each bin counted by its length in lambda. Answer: 8.02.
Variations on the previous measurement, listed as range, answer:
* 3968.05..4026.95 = 12.4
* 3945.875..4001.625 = 9.86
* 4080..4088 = 15.8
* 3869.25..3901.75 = 8.53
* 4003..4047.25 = 13.9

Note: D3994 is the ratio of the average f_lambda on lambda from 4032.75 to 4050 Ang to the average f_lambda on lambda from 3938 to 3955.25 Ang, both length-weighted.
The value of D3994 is 1.6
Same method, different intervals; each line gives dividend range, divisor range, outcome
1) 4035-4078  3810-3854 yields 2.01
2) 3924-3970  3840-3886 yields 0.77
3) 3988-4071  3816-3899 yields 1.87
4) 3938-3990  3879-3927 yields 0.96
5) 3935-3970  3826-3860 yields 1.09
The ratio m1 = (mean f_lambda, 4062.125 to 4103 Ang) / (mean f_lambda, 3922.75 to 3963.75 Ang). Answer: 2.04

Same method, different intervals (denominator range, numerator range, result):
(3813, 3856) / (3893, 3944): 1.14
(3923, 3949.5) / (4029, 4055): 2.43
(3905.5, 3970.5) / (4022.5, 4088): 1.93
